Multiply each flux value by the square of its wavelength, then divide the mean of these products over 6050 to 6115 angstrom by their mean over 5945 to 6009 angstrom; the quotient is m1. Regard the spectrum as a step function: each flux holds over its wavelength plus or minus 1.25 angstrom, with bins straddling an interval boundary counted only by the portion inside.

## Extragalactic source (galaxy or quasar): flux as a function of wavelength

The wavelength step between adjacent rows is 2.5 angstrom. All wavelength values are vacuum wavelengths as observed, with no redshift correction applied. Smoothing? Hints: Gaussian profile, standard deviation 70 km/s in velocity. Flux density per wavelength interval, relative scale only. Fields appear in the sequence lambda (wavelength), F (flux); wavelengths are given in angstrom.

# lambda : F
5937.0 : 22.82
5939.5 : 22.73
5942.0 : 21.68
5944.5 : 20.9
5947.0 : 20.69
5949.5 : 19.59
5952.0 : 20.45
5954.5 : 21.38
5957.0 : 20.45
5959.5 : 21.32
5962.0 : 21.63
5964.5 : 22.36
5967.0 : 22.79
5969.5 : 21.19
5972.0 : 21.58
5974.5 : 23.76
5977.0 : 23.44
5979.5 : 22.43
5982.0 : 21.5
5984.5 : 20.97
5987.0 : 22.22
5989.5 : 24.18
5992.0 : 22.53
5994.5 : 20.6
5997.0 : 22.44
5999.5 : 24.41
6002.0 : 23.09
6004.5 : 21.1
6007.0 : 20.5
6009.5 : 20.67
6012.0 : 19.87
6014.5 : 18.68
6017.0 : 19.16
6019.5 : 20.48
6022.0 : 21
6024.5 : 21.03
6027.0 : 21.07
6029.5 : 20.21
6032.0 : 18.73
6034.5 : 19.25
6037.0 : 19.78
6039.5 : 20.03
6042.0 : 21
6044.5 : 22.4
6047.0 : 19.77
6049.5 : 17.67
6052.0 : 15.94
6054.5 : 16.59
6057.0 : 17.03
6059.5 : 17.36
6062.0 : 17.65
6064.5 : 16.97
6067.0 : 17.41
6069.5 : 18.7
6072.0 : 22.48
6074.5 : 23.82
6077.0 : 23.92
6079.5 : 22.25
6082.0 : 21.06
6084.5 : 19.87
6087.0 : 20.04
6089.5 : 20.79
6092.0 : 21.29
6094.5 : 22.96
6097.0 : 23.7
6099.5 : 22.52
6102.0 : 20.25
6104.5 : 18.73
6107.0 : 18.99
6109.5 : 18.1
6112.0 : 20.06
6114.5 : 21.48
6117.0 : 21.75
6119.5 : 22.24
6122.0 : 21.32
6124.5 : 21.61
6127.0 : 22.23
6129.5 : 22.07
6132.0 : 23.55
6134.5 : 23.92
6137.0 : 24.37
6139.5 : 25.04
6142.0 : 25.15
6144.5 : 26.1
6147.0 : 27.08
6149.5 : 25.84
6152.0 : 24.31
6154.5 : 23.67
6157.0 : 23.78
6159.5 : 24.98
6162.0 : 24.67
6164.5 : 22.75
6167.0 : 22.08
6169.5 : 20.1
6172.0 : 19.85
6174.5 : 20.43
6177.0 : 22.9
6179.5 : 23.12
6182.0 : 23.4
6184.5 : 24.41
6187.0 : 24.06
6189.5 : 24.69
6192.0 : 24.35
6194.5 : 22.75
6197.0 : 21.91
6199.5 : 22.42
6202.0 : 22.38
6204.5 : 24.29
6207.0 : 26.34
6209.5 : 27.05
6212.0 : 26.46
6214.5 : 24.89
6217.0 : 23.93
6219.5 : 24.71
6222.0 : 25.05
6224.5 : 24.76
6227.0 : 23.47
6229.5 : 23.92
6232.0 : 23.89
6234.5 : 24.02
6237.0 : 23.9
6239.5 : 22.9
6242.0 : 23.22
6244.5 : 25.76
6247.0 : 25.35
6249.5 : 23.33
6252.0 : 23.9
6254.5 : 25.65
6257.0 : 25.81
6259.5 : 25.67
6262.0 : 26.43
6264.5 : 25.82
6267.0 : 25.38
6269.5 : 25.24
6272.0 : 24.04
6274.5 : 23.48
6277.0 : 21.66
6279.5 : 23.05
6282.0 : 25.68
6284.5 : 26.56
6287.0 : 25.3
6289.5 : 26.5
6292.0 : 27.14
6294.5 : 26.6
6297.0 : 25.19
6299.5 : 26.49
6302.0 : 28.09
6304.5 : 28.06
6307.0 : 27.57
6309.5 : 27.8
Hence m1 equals 0.95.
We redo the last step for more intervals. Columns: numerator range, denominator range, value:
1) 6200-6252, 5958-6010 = 1.19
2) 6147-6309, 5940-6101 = 1.26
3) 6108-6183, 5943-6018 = 1.12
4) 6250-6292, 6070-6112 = 1.25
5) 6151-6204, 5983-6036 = 1.16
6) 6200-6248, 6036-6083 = 1.32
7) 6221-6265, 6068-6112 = 1.22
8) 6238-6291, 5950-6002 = 1.23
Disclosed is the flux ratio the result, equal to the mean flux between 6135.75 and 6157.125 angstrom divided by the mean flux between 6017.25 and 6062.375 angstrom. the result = 1.3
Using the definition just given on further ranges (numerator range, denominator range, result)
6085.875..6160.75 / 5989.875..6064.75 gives 1.13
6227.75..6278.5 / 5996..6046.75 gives 1.18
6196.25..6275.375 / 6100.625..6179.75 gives 1.09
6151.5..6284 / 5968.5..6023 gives 1.11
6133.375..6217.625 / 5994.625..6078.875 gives 1.19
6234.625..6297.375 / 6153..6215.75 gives 1.06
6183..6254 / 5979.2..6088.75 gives 1.19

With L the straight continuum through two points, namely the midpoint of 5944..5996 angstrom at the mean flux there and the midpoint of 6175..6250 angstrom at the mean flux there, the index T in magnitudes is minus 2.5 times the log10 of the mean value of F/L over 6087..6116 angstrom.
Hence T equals 0.11 mag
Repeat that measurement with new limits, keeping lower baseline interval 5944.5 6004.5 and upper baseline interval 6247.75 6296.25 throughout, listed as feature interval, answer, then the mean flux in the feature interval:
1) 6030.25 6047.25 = 0.12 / 20.2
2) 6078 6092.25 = 0.11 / 20.9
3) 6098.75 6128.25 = 0.13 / 20.7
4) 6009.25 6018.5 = 0.15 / 19.5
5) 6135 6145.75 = -0.06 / 25.1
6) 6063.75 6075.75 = 0.15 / 20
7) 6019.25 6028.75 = 0.08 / 20.9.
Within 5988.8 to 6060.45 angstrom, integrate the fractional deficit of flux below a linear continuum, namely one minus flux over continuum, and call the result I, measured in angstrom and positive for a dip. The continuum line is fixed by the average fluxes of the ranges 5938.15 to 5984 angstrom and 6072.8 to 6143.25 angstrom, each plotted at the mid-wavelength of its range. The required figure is 5.10 angstrom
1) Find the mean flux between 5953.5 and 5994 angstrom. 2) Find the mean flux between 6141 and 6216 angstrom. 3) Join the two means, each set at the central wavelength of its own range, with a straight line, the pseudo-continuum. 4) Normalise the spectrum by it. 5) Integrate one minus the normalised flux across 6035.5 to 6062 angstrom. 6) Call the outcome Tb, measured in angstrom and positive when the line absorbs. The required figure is 4.7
